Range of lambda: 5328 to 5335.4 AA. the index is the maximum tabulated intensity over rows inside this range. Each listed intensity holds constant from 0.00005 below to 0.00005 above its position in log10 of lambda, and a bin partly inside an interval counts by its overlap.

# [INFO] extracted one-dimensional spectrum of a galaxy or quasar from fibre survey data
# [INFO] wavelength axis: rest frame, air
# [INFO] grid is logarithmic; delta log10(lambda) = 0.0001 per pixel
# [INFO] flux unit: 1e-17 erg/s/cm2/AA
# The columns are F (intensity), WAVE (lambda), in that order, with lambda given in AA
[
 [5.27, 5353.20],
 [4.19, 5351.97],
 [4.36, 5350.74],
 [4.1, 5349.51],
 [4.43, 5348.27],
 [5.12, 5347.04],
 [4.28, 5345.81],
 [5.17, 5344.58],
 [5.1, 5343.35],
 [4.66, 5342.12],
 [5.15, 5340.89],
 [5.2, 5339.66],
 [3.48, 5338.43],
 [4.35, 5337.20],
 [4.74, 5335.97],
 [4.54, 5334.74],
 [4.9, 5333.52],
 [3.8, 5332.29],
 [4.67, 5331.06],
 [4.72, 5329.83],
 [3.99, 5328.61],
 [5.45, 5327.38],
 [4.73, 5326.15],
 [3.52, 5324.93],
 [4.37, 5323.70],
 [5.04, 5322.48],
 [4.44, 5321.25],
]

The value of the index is 4.9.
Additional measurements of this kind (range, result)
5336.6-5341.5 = 5.2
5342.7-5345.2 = 5.17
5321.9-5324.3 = 5.04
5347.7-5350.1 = 4.43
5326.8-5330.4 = 5.45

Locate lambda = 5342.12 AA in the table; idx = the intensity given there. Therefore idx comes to 4.66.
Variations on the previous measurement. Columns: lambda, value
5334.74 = 4.54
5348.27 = 4.43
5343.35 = 5.1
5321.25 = 4.44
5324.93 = 3.52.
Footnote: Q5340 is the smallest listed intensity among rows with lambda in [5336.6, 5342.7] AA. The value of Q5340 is 3.48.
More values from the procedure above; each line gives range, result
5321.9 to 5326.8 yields 3.52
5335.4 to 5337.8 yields 4.35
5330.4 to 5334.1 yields 3.8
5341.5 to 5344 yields 4.66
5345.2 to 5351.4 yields 4.1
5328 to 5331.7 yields 3.99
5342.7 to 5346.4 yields 4.28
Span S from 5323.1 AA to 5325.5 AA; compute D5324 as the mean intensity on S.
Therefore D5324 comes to 3.94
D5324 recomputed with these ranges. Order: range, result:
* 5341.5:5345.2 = 4.98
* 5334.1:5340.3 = 4.47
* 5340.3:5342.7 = 4.91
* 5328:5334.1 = 4.41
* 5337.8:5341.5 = 4.61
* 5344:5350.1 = 4.62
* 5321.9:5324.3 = 4.71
